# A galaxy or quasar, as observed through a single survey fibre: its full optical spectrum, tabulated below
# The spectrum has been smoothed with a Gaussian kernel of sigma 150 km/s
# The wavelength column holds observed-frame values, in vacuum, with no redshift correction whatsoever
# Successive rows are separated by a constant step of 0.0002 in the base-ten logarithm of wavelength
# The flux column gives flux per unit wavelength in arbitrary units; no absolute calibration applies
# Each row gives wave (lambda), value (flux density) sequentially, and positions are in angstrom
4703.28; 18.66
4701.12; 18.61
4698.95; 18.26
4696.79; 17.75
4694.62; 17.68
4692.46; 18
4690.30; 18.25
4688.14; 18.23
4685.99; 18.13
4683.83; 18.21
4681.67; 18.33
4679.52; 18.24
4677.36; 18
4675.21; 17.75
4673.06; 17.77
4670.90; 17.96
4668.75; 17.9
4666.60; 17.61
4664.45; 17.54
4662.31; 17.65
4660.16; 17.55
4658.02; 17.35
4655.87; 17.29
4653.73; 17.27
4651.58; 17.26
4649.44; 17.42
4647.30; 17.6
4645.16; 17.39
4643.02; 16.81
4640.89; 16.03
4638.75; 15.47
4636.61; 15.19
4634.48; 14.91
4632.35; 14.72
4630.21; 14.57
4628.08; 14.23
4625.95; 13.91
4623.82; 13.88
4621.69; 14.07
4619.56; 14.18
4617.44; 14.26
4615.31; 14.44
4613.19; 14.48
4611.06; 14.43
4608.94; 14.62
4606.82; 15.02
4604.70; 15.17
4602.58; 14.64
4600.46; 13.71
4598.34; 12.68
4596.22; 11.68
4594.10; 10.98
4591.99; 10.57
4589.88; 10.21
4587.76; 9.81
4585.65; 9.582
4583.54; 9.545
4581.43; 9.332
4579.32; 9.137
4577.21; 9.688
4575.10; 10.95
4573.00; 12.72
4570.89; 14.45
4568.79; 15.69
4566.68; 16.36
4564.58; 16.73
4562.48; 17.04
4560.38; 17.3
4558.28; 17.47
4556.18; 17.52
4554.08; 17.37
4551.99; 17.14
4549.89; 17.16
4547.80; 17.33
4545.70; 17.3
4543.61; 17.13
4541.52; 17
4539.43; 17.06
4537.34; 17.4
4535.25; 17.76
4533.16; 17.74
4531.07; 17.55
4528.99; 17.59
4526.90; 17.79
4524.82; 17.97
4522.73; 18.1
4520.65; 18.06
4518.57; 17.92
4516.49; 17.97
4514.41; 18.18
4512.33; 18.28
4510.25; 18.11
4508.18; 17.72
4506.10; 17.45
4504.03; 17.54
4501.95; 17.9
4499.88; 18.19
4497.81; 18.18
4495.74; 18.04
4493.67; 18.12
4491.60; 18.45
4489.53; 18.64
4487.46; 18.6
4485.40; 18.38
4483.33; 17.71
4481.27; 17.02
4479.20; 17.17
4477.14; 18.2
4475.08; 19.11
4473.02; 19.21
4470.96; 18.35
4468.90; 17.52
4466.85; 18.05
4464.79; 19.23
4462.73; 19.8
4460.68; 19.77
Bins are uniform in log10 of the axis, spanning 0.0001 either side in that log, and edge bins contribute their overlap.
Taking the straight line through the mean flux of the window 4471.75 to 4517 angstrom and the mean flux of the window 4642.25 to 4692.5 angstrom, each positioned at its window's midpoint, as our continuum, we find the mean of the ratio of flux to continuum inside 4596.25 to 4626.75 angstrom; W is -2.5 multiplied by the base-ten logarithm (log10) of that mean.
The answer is 0.25 mag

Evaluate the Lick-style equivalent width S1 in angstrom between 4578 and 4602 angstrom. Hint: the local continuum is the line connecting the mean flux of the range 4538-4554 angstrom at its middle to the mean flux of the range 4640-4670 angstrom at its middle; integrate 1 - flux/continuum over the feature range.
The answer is 9.1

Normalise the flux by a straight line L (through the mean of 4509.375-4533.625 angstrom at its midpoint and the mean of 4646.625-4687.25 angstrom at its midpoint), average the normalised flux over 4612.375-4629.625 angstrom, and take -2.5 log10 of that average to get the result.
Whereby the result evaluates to 0.246 mag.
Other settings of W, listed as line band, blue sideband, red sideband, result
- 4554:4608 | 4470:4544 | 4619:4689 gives 0.29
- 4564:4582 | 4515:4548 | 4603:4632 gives 0.25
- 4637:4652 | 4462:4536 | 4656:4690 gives 0.07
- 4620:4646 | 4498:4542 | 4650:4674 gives 0.17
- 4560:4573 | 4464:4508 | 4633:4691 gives 0.12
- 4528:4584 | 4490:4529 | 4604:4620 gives 0.06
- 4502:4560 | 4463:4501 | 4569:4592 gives -0.22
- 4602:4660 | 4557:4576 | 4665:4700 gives 0.10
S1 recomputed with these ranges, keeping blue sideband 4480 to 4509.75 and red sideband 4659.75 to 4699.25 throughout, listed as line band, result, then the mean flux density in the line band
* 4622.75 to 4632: 1.9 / 14.2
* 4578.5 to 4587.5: 4.3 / 9.45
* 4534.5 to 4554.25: 0.8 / 17.3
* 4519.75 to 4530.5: 0.1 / 17.9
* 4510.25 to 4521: -0.1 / 18.1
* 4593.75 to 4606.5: 3.3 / 13.4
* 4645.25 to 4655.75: 0.3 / 17.4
